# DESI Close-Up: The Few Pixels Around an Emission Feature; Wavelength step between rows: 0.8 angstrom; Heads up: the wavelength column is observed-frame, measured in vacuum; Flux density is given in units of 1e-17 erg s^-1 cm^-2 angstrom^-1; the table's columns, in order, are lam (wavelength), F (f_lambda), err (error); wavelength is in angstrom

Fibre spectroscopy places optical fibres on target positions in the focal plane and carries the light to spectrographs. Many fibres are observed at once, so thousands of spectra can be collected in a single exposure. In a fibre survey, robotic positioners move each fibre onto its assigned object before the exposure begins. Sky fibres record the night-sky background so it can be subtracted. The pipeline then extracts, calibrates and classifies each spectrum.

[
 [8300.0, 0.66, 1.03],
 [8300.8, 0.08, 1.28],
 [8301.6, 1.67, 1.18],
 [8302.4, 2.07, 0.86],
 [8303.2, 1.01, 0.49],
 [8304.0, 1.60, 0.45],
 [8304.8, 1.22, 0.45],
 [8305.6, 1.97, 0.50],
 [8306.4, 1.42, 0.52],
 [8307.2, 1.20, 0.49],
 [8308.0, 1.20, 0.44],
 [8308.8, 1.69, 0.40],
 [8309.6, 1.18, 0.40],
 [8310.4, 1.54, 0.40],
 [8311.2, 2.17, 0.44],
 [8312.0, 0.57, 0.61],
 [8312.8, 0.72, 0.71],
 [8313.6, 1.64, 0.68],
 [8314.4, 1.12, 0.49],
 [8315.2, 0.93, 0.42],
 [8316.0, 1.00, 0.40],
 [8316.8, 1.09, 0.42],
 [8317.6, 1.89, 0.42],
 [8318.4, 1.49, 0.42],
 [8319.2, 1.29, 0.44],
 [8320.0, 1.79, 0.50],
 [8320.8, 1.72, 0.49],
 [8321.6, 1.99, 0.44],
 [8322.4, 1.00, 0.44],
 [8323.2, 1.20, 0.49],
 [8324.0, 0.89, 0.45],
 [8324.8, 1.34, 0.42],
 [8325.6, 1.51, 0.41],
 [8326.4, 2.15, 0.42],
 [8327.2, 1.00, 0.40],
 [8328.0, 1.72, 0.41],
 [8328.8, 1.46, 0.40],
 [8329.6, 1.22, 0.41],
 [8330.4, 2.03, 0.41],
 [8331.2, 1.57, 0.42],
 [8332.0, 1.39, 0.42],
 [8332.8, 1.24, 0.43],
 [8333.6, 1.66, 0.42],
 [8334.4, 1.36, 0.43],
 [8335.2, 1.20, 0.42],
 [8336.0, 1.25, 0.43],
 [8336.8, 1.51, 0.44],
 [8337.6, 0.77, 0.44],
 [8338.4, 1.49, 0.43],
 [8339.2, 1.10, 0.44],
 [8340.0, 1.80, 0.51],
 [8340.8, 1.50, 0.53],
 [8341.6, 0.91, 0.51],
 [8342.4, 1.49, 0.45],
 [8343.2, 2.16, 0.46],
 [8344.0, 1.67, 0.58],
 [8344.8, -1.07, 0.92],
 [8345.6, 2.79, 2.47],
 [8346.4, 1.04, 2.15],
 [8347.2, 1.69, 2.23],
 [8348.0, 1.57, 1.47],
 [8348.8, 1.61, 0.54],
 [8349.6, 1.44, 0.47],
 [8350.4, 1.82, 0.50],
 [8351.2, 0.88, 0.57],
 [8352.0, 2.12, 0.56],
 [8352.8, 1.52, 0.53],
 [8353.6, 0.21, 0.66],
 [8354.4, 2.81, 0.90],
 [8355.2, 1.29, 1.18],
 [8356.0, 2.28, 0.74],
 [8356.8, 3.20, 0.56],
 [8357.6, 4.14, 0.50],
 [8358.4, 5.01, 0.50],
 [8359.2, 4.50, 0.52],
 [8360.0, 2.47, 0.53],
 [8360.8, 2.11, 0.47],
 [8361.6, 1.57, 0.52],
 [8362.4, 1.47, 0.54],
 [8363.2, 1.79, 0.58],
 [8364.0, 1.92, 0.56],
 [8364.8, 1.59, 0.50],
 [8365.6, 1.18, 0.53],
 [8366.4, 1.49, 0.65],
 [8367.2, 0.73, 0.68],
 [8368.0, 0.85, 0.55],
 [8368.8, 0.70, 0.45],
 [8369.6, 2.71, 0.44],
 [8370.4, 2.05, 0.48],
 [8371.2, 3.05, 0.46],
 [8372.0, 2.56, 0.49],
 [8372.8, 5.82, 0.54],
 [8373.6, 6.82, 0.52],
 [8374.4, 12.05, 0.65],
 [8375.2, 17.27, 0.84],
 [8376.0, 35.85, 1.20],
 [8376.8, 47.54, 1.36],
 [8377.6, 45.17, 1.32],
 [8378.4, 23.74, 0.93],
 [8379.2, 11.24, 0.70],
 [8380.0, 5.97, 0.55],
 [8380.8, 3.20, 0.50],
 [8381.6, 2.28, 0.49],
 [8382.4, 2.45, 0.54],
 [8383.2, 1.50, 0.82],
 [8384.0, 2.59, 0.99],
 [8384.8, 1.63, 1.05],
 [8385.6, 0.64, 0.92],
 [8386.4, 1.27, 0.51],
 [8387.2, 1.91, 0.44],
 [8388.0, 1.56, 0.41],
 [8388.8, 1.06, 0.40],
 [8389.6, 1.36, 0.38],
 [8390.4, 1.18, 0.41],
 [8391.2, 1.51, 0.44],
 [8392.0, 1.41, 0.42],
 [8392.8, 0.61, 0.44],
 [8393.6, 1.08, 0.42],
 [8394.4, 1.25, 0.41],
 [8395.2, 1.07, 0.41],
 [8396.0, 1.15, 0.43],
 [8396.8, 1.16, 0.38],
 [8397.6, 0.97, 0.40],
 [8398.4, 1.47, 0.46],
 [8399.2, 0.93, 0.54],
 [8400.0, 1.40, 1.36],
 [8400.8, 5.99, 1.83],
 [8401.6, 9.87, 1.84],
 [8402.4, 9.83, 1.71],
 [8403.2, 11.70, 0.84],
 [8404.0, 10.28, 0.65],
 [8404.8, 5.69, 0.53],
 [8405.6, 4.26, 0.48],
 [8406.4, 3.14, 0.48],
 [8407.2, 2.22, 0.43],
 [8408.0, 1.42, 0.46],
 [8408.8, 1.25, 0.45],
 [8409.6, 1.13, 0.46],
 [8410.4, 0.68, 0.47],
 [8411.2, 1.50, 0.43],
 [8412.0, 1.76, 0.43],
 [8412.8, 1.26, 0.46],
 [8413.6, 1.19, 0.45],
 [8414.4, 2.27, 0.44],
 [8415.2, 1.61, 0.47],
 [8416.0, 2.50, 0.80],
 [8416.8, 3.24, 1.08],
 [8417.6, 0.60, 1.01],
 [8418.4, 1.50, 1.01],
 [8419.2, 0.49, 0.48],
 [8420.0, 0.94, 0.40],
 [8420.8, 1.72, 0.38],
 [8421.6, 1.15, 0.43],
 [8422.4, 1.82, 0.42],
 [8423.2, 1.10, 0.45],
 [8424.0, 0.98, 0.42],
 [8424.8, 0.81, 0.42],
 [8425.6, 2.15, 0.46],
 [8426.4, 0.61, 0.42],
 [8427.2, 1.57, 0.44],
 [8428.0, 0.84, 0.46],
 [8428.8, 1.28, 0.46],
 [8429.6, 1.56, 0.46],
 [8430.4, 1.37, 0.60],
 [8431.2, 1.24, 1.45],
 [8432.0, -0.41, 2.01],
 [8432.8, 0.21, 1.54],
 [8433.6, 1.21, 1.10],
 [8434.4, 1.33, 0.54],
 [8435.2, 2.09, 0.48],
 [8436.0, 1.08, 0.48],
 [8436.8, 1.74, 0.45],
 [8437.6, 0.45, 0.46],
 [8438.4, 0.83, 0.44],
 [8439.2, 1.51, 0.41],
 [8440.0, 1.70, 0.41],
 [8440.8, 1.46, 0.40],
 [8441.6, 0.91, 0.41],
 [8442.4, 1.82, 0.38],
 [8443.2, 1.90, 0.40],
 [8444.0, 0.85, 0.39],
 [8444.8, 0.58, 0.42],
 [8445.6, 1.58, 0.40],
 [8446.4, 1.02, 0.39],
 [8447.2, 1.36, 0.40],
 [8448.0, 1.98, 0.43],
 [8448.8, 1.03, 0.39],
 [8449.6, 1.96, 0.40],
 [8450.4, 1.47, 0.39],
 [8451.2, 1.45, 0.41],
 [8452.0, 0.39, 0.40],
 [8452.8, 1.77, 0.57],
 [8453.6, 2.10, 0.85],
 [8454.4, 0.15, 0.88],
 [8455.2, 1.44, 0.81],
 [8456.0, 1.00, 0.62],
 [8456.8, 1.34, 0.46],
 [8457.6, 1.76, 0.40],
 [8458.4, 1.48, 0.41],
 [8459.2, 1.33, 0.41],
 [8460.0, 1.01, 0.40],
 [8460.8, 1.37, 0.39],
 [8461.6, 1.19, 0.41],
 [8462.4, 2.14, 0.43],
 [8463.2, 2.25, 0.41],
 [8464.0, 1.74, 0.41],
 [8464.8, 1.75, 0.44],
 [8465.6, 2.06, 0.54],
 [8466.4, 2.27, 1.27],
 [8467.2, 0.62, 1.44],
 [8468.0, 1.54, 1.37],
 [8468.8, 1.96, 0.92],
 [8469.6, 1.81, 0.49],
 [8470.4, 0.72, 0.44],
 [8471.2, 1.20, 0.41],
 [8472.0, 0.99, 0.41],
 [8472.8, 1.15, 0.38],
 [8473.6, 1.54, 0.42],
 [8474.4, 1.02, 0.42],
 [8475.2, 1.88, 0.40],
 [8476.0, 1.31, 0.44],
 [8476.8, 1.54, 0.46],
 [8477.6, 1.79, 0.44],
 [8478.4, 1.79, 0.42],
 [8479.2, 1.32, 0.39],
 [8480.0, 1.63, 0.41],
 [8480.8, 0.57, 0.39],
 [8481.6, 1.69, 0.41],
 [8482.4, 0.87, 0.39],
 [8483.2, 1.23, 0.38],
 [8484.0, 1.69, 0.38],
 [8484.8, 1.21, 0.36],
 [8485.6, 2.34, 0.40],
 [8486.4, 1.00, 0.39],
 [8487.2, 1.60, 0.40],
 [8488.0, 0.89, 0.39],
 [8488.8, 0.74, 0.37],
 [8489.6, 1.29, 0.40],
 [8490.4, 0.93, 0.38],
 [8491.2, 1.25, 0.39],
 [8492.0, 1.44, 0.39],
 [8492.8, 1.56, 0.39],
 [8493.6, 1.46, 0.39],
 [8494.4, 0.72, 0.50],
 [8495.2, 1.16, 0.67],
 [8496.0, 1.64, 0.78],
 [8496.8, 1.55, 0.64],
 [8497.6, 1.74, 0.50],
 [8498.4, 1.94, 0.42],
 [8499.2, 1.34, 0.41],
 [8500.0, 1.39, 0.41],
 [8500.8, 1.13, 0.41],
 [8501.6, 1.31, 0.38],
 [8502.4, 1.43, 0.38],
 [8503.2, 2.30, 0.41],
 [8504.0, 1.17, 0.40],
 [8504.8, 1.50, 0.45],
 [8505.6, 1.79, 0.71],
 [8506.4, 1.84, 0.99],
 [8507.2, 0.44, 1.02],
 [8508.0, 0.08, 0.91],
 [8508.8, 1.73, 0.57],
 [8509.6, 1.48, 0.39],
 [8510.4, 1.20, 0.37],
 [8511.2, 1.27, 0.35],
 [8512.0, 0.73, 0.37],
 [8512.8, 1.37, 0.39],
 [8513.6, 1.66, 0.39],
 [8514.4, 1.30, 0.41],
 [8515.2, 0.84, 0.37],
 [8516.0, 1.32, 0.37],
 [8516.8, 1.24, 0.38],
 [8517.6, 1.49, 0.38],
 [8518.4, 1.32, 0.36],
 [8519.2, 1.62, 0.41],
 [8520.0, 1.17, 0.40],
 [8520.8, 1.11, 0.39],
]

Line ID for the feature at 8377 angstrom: H-alpha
